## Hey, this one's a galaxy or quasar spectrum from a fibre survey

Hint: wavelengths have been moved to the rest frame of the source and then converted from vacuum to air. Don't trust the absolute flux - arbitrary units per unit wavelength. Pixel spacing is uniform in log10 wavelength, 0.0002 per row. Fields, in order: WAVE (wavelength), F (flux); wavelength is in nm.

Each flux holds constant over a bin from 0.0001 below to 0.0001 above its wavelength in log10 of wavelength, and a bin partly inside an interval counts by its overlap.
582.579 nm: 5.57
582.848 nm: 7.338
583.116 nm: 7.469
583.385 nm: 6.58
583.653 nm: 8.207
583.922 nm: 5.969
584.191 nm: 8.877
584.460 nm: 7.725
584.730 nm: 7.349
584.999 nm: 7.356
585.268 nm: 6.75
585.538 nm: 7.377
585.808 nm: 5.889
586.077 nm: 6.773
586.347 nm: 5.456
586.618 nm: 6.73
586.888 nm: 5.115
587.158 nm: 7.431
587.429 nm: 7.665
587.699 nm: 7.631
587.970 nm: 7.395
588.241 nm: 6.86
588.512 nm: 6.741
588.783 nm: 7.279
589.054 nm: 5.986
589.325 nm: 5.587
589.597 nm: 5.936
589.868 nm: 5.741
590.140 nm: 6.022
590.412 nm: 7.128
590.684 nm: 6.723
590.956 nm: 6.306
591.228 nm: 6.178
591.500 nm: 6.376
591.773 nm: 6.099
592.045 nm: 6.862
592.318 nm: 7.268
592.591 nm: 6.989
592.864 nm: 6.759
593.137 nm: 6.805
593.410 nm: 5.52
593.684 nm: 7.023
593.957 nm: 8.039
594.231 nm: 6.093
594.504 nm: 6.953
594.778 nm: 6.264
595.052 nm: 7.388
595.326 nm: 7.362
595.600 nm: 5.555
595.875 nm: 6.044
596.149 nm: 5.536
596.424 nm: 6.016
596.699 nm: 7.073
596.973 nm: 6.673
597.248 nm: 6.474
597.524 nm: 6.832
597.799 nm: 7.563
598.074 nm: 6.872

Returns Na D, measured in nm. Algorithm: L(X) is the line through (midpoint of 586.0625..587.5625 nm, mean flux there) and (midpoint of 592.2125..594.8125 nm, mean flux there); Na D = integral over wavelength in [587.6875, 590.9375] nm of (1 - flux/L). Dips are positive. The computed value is 0.04 nm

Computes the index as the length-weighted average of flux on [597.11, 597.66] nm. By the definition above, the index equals 6.64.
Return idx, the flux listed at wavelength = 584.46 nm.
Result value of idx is 7.725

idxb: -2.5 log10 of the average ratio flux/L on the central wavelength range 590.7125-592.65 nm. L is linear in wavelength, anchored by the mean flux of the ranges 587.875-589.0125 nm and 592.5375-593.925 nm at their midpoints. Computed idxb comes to 0.03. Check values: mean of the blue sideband 6.97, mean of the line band 6.58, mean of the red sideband 6.7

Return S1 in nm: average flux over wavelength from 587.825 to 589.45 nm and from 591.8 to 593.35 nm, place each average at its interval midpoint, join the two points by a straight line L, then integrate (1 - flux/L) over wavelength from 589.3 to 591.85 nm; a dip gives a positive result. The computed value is 0.186 nm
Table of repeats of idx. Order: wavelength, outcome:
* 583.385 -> 6.58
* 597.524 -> 6.832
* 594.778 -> 6.264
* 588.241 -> 6.86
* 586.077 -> 6.773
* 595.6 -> 5.555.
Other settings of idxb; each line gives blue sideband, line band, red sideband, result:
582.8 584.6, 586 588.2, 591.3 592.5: 0.05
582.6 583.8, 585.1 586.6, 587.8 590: 0.06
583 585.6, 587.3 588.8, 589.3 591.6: -0.09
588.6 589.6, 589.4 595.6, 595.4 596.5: -0.09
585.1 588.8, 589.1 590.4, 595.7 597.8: 0.12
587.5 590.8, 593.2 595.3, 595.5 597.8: -0.06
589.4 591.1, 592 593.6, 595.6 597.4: -0.07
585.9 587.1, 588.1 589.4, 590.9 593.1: -0.04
